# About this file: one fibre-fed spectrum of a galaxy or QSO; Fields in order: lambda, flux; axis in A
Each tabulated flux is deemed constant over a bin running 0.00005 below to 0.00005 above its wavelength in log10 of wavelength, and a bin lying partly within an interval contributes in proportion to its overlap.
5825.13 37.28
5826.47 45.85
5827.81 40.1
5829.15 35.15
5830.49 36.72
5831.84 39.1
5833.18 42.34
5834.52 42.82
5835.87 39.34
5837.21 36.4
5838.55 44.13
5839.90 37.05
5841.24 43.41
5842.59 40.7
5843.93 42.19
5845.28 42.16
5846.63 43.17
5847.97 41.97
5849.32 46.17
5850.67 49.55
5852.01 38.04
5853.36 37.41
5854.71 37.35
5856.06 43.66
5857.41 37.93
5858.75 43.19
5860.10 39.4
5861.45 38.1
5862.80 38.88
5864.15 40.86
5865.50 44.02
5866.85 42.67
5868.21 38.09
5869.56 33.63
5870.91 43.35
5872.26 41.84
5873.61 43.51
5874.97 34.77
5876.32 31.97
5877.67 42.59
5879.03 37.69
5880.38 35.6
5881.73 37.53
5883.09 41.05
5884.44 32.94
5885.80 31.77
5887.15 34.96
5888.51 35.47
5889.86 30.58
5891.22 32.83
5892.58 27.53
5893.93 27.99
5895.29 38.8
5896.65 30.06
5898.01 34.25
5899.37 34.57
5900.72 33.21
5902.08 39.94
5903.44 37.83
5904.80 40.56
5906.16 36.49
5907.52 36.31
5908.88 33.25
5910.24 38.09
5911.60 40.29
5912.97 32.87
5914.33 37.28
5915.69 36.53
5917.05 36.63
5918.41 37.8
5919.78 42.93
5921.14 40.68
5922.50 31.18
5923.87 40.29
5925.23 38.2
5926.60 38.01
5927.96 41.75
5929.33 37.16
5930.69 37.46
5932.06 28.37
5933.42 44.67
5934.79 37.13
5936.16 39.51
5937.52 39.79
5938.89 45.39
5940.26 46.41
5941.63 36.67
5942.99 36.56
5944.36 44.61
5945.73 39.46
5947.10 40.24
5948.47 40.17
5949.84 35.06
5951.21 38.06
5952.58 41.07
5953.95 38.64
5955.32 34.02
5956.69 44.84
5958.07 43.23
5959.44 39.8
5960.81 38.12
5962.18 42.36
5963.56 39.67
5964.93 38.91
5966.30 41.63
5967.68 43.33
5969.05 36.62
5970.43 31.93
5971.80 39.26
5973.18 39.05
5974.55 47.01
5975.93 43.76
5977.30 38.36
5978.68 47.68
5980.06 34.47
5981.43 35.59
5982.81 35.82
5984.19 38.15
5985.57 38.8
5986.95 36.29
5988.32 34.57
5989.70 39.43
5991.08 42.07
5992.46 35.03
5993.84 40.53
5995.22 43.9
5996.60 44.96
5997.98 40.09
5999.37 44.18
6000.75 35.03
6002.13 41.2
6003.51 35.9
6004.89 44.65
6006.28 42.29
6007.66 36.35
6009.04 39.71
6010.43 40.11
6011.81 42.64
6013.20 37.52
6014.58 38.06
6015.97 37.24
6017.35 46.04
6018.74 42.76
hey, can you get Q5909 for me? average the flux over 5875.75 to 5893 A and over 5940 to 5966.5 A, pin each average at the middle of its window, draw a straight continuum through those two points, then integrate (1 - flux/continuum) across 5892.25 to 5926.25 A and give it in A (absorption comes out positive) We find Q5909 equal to 0.4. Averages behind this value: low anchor 34.9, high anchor 39.9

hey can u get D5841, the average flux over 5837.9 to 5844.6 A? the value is 41.5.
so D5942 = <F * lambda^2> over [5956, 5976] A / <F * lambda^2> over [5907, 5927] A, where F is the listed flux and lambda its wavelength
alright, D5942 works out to 1.10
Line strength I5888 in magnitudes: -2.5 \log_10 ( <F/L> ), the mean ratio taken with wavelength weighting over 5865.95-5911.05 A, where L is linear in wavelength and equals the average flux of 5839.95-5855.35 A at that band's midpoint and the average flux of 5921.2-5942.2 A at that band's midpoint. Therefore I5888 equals 0.12 mag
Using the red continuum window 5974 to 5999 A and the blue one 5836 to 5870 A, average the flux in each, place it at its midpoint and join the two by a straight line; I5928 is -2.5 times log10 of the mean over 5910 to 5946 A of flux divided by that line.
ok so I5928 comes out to 0.042 mag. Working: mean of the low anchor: 40.8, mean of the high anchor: 39.8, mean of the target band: 38.7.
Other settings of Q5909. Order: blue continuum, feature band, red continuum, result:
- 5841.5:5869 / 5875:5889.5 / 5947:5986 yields 1.7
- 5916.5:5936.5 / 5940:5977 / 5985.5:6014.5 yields -1.1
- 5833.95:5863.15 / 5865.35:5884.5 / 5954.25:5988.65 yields 0.9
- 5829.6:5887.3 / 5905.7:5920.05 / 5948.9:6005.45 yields 1.0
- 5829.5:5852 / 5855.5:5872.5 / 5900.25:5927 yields -0.1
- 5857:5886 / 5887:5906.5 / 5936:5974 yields 2.4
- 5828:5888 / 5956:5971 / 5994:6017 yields 0.0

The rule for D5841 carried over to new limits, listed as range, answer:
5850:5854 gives 41.7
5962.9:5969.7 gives 40.1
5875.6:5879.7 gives 37.4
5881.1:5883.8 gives 39.2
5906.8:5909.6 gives 34.9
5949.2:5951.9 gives 36.6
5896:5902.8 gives 34.5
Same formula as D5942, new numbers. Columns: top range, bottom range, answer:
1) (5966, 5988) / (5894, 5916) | 1.11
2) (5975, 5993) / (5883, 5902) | 1.20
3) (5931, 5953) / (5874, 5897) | 1.17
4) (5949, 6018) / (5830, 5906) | 1.07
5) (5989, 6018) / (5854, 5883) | 1.07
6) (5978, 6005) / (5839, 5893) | 1.05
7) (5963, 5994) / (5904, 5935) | 1.06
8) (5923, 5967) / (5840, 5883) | 1.01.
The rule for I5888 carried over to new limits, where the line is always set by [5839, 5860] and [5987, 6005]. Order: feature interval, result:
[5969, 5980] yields -0.01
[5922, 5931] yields 0.08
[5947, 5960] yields 0.02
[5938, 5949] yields -0.02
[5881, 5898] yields 0.22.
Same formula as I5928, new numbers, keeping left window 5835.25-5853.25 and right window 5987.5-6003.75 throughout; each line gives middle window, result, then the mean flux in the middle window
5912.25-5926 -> 0.09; 37.4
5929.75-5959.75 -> 0.02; 39.6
